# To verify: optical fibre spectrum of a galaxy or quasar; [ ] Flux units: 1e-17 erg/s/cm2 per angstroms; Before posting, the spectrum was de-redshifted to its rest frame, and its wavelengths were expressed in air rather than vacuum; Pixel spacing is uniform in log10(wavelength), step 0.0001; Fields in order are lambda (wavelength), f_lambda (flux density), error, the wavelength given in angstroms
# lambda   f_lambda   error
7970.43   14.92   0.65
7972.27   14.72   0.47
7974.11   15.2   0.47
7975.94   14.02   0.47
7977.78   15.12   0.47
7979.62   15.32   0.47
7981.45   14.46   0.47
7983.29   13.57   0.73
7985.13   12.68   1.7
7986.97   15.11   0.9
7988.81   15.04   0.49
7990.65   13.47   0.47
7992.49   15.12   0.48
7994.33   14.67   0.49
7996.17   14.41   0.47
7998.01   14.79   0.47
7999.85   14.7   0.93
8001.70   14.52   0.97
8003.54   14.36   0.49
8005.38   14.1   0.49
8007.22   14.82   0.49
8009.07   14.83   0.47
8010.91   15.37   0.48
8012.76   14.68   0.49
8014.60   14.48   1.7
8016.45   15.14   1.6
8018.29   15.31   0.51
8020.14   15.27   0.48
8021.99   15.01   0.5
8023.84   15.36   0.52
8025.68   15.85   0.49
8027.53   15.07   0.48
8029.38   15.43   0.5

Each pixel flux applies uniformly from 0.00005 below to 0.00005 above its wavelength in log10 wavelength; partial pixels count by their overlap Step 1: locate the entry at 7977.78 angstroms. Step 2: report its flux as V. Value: 15.12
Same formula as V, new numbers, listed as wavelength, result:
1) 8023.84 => 15.36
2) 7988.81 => 15.04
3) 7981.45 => 14.46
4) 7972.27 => 14.72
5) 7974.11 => 15.2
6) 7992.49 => 15.12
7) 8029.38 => 15.43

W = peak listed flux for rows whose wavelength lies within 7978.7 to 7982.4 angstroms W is 15.32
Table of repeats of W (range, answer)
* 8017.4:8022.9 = 15.31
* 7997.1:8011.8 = 15.37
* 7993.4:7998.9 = 14.79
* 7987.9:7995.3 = 15.12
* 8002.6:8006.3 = 14.36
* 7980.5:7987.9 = 15.11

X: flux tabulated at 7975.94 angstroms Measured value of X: 14.02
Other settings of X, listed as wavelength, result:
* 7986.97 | 15.11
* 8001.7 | 14.52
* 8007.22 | 14.82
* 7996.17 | 14.41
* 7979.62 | 15.32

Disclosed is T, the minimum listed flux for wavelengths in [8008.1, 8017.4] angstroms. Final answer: 14.48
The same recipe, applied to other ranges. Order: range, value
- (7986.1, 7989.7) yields 15.04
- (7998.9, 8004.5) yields 14.36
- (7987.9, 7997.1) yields 13.47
